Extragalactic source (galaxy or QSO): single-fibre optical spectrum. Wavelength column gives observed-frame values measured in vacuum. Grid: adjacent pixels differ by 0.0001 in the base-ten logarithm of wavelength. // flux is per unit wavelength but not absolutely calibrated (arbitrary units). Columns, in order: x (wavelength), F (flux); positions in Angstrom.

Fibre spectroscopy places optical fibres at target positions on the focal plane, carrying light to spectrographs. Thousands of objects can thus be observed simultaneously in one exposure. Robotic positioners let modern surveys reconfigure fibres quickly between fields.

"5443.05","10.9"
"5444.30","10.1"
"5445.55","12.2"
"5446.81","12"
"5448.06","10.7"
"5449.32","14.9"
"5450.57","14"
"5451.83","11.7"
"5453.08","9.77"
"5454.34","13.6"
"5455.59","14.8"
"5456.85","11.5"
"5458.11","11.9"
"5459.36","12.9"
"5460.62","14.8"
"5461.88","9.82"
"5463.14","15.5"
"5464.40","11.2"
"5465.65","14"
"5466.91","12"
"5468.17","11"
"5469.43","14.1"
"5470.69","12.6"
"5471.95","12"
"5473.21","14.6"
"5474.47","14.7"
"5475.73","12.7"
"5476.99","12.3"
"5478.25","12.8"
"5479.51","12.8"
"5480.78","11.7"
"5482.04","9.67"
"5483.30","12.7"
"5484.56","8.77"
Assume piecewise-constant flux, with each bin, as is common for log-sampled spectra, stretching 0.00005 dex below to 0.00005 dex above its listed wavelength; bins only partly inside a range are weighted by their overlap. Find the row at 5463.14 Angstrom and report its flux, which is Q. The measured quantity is 15.5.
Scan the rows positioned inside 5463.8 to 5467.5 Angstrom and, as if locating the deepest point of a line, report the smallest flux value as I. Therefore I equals 11.2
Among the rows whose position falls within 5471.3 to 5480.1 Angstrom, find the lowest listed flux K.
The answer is 12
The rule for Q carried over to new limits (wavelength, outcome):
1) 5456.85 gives 11.5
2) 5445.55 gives 12.2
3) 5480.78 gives 11.7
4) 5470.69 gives 12.6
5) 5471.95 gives 12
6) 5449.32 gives 14.9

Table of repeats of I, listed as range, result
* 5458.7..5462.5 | 9.82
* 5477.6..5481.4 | 11.7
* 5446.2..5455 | 9.77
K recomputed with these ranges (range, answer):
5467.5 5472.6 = 11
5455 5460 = 11.5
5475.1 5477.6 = 12.3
